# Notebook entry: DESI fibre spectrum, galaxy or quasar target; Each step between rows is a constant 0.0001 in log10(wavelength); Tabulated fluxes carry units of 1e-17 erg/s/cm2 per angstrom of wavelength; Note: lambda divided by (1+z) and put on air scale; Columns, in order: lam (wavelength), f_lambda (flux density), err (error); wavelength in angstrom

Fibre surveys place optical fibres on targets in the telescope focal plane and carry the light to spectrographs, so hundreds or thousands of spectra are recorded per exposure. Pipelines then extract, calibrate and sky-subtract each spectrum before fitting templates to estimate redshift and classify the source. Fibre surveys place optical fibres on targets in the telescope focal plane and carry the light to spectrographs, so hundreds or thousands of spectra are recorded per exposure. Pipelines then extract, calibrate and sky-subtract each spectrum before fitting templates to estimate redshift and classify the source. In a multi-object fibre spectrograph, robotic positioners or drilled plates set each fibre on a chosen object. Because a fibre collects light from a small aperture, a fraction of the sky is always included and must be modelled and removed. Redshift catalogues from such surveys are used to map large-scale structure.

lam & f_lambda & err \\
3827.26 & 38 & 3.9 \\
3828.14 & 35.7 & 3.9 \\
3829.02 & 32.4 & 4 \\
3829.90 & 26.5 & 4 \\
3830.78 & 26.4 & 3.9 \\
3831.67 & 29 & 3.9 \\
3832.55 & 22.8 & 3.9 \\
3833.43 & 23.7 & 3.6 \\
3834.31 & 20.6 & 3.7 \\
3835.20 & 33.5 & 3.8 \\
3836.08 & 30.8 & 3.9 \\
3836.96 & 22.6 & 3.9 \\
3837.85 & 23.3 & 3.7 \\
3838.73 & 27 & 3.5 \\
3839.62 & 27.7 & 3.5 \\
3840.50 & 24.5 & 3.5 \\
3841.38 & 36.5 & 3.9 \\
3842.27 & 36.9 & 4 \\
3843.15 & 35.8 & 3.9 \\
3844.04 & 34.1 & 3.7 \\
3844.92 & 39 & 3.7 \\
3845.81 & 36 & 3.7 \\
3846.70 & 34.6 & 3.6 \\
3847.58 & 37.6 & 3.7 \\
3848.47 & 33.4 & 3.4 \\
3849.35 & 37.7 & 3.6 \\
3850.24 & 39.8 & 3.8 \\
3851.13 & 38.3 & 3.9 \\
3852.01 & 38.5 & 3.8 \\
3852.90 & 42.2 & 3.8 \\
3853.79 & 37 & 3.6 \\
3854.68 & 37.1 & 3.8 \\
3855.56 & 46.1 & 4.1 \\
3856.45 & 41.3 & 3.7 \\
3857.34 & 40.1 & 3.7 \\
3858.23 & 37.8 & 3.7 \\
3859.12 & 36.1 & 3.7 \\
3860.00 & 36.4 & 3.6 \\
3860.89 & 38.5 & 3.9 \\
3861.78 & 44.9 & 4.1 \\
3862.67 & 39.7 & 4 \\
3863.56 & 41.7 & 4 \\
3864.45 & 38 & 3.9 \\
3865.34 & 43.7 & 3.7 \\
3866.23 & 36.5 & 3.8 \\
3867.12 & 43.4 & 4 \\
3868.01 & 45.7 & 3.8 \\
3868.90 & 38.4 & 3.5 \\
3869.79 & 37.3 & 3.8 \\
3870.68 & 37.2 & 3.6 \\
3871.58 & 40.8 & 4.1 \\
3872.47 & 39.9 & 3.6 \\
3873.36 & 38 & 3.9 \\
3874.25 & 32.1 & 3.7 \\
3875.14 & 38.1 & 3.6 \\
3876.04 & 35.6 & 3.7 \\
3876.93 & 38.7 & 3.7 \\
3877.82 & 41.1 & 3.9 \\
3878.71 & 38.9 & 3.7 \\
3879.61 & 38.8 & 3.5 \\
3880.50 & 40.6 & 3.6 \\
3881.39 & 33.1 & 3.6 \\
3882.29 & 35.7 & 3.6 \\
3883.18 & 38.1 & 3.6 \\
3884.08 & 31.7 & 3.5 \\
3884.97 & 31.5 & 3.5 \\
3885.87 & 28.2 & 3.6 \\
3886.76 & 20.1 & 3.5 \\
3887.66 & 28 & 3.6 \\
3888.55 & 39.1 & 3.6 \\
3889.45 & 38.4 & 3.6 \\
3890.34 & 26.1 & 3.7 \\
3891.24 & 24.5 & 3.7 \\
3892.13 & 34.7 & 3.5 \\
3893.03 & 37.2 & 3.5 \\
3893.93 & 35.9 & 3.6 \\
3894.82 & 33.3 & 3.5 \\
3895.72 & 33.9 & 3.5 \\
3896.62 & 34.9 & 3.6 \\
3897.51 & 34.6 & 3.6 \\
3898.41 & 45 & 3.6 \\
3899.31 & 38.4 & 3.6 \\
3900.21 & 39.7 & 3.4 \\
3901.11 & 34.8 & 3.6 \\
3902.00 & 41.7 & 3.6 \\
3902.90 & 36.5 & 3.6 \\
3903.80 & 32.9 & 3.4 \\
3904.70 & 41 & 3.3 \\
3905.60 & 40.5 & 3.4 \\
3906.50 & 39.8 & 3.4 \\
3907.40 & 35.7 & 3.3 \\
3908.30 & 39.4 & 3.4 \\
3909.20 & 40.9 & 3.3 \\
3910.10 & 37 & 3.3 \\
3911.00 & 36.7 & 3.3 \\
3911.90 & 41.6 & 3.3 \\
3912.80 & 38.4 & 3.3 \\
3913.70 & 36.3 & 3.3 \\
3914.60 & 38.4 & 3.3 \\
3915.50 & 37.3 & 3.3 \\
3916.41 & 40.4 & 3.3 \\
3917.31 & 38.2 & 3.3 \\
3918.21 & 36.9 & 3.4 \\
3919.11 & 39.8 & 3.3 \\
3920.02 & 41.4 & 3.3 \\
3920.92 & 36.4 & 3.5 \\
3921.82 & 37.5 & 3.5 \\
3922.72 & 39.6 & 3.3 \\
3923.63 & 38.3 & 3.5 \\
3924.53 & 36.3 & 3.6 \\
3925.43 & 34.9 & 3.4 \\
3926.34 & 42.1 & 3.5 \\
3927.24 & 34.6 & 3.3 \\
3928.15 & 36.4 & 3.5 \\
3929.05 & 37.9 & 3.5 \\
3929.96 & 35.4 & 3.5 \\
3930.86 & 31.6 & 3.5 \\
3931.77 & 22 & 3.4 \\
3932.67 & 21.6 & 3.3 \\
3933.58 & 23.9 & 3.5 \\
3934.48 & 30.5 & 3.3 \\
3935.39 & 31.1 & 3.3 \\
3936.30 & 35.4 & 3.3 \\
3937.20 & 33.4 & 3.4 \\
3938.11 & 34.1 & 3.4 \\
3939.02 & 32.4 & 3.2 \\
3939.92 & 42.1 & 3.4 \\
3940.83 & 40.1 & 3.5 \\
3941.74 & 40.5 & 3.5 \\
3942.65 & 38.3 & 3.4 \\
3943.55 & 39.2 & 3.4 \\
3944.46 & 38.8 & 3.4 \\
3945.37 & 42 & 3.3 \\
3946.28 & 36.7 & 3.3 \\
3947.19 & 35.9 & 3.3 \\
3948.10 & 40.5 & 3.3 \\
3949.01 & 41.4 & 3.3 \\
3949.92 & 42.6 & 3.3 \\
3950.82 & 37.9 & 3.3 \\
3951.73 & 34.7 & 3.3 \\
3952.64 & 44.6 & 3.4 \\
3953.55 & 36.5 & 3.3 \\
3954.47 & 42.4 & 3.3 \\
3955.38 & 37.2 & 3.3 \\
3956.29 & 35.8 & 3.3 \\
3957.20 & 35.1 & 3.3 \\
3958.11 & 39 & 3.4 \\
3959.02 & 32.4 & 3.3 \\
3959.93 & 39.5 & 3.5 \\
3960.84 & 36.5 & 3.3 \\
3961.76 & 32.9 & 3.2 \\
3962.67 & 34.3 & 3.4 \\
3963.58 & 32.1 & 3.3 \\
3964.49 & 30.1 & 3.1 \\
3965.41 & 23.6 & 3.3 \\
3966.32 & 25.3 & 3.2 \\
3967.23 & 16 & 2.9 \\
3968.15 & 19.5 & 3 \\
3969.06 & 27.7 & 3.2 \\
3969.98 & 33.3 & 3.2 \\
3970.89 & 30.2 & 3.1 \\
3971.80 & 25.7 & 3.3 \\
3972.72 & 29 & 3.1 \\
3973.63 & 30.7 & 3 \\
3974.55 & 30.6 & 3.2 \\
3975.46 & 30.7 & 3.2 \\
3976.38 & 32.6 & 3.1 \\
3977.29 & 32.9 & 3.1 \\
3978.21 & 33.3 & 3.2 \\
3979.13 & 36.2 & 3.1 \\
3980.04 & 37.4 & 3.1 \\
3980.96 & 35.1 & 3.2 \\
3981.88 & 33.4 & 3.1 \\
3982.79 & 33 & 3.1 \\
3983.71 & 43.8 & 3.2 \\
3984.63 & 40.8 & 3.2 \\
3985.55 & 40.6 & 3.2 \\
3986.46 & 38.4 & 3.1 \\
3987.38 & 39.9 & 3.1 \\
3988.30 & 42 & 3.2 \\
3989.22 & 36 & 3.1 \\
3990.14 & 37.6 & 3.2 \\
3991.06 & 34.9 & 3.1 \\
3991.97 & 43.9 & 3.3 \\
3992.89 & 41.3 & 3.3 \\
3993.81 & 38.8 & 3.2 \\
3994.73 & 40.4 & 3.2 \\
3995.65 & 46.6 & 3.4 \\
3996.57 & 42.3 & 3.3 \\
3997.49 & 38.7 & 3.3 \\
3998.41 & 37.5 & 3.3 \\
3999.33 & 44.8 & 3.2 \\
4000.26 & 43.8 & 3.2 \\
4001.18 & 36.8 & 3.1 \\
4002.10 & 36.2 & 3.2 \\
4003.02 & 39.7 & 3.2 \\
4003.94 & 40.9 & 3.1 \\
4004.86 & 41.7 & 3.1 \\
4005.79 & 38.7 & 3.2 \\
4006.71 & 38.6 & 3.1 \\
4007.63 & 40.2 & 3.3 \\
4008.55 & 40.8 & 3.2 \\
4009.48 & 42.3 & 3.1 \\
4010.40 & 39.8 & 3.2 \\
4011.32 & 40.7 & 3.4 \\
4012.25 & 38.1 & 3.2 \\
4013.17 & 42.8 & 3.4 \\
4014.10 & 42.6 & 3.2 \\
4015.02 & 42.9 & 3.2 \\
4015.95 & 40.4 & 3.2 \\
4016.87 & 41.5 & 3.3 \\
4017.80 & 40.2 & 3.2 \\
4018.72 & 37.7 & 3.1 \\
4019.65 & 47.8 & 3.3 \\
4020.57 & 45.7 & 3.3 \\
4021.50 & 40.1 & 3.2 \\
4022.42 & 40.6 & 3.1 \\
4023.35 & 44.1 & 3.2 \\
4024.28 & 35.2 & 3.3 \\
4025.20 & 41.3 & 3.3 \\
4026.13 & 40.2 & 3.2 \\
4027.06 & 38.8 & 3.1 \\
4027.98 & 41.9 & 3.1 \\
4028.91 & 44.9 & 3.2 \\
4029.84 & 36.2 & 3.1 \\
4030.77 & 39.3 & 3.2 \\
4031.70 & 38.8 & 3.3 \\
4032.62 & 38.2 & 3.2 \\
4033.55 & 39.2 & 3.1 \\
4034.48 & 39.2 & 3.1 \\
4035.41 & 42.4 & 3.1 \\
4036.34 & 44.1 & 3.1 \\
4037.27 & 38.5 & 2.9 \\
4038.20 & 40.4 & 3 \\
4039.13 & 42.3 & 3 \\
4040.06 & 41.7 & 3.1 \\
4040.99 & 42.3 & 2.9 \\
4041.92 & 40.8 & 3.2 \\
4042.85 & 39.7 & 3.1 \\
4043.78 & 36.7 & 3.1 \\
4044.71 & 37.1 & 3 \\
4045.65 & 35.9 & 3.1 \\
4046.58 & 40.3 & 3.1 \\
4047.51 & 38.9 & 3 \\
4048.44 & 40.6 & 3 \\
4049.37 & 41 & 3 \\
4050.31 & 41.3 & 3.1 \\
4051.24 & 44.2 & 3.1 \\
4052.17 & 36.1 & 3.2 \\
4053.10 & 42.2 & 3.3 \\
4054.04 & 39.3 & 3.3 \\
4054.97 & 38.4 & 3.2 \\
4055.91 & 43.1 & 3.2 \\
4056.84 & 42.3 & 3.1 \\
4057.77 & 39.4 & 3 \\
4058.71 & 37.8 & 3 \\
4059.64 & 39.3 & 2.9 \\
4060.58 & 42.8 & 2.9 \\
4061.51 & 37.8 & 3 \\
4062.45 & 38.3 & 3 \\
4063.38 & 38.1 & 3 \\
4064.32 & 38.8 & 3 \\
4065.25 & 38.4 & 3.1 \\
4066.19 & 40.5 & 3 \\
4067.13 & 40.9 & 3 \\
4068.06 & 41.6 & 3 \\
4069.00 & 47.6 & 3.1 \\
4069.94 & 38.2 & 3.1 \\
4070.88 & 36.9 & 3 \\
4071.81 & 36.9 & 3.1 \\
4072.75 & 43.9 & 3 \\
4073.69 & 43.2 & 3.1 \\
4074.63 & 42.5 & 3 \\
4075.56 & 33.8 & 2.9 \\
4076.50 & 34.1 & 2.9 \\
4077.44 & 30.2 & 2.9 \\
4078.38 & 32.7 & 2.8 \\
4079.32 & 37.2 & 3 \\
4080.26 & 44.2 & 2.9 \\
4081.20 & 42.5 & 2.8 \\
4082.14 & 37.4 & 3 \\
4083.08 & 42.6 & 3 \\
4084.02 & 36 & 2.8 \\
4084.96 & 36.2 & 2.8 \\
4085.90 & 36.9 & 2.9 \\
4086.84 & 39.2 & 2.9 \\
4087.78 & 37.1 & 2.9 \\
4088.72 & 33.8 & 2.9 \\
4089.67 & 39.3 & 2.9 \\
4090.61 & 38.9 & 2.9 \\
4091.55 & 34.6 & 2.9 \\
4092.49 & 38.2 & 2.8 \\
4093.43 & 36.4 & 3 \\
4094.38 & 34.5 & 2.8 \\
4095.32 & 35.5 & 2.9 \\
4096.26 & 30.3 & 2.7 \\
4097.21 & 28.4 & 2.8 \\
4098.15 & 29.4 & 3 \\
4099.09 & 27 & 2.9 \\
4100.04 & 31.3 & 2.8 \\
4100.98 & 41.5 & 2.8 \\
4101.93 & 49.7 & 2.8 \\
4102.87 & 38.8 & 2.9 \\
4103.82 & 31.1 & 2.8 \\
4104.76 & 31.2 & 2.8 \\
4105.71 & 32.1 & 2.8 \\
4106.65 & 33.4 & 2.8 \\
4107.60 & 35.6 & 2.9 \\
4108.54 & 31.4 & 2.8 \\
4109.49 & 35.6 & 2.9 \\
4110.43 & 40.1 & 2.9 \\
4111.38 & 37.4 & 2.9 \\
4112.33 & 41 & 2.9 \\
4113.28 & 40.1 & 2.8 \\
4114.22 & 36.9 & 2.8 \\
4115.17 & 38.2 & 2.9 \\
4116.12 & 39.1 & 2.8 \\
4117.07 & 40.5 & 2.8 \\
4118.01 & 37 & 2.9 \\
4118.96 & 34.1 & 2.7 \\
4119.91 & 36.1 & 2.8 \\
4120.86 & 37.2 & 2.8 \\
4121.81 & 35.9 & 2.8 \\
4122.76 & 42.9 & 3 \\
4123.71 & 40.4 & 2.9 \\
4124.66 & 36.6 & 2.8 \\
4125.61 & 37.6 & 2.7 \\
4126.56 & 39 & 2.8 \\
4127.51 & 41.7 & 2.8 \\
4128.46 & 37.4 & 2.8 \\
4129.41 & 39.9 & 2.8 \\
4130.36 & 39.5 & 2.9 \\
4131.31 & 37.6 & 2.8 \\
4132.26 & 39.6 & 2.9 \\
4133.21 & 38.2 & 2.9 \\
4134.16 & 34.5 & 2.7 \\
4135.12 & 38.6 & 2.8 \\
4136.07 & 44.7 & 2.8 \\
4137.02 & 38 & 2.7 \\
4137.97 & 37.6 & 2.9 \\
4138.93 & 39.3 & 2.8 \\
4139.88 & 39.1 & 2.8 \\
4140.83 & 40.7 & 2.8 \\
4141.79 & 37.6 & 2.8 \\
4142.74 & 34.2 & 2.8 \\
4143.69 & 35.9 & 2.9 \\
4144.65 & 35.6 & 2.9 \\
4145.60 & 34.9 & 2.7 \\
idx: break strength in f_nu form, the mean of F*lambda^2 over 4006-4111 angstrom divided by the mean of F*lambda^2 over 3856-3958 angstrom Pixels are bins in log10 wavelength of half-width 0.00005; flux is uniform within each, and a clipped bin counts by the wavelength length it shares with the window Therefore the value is 1.1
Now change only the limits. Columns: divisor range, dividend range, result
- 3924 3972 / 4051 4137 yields 1.19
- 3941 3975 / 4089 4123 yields 1.13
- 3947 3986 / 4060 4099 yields 1.17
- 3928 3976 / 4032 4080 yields 1.24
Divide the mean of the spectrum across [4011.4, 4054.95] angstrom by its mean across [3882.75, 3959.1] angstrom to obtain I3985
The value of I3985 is 1.1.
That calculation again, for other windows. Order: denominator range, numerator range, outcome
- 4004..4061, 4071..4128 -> 0.91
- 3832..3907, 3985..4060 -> 1.13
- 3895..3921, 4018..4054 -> 1.06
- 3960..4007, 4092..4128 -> 1.03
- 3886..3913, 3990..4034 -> 1.13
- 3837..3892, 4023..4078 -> 1.10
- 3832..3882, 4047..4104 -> 1.05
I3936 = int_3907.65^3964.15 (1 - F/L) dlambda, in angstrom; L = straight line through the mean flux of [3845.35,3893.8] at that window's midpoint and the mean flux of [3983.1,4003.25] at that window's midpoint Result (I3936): 2.95 angstrom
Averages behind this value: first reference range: 37.1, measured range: 36.7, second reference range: 40.2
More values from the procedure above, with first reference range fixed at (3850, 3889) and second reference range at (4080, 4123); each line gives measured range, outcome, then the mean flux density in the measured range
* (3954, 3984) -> 4.0 angstrom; 32.3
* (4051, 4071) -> -1.8 angstrom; 40.1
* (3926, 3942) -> 1.7 angstrom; 33.5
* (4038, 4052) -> -1.2 angstrom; 40.1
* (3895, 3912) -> -0.2 angstrom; 38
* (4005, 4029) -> -2.6 angstrom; 41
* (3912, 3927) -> -0.3 angstrom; 38.3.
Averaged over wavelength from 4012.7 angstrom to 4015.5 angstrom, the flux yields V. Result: 42.7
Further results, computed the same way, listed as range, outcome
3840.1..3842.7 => 32.7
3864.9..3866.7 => 40.1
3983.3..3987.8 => 40.7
